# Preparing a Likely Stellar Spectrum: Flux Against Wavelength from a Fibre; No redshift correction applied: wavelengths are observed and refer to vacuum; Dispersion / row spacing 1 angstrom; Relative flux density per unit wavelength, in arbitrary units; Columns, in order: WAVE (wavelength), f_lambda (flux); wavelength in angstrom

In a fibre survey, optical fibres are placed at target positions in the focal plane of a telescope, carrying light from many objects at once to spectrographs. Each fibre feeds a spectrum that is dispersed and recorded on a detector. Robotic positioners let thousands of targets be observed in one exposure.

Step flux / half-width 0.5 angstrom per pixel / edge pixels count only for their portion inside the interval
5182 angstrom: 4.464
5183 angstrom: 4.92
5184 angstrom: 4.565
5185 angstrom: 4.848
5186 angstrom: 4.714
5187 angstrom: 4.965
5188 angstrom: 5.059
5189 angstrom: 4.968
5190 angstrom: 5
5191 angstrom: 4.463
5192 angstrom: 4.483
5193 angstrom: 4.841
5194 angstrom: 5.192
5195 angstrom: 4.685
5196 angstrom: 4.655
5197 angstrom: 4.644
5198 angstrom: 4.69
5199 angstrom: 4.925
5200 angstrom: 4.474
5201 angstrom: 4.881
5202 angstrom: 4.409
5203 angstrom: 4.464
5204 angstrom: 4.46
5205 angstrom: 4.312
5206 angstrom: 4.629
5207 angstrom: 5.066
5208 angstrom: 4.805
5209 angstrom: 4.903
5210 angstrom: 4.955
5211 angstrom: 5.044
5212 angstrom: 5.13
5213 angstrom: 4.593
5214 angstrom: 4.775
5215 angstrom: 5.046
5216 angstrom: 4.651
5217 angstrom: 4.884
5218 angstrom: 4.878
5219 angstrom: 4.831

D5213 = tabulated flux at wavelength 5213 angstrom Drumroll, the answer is 4.593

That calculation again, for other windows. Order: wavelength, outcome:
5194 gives 5.192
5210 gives 4.955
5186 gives 4.714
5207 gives 5.066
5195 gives 4.685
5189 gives 4.968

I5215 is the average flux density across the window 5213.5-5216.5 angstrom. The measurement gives 4.82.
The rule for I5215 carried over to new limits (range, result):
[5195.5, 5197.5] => 4.65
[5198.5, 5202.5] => 4.67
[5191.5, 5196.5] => 4.77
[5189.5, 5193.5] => 4.7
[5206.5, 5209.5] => 4.92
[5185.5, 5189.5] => 4.93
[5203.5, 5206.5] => 4.47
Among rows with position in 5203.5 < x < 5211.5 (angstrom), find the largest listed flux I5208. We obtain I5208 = 5.066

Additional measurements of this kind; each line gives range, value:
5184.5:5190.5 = 5.059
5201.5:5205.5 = 4.464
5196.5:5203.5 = 4.925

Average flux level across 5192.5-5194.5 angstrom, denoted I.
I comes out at 5.02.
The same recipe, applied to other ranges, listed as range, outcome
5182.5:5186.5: 4.76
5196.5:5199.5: 4.75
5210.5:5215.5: 4.92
